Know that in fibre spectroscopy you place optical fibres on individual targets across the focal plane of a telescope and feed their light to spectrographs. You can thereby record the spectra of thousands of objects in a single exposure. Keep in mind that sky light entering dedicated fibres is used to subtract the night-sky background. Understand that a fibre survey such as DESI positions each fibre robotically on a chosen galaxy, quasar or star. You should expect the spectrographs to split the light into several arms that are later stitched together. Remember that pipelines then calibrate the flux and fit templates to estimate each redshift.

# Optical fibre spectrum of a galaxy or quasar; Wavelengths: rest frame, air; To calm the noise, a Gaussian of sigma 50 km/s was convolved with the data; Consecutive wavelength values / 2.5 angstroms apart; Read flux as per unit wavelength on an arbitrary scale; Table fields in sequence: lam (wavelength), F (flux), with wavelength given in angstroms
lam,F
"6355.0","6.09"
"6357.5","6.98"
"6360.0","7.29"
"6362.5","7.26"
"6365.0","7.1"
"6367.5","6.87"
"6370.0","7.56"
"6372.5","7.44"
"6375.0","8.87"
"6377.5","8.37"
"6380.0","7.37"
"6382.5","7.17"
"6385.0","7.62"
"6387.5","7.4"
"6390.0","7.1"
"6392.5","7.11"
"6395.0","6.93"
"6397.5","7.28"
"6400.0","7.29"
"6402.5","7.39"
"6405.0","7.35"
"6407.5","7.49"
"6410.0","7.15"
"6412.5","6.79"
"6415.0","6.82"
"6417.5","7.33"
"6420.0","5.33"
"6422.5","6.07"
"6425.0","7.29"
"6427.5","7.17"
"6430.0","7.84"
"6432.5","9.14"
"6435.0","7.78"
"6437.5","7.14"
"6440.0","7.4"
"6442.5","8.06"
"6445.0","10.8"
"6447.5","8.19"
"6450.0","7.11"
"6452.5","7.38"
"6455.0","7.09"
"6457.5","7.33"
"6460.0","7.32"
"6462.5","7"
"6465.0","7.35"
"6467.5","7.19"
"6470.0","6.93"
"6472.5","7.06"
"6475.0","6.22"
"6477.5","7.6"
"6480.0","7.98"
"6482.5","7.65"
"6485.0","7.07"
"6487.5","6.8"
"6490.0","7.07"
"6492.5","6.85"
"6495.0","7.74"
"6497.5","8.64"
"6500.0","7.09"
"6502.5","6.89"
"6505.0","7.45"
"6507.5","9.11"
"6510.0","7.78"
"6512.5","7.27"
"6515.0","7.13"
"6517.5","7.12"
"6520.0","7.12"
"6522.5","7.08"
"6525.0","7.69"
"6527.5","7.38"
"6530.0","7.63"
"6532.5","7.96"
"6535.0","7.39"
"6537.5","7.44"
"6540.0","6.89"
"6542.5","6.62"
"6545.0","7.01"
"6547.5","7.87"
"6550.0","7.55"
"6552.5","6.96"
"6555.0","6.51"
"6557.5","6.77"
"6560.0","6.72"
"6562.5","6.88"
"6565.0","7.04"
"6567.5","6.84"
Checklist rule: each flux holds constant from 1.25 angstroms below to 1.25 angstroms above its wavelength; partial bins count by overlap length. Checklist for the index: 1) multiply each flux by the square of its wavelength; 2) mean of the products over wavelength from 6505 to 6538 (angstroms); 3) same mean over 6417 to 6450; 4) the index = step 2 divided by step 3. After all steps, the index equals 1.01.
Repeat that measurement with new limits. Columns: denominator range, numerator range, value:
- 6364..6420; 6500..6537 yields 1.06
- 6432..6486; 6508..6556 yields 0.99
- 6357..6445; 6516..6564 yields 1.02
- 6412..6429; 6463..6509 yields 1.12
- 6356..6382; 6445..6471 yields 1.02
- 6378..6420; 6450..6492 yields 1.02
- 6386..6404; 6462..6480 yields 1.01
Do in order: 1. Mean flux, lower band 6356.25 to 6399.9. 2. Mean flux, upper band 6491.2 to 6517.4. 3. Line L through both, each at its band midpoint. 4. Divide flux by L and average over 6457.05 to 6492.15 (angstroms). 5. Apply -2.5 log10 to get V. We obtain 0.05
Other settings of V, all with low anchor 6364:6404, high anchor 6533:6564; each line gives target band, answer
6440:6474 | -0.05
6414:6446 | -0.03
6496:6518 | -0.07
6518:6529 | -0.03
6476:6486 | -0.05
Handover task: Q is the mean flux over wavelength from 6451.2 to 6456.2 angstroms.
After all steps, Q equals 7.24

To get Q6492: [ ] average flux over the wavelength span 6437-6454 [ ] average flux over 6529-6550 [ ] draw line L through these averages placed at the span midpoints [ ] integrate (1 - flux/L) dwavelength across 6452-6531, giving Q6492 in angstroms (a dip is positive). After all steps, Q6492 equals 3.7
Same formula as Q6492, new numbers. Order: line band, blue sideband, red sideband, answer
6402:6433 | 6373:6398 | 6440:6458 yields 2.6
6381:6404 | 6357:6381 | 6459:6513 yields 0.7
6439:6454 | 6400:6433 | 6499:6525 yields -1.9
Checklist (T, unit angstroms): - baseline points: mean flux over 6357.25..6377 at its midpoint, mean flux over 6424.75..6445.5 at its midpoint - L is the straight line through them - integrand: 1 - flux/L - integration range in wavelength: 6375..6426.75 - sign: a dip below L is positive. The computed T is 3.7 angstroms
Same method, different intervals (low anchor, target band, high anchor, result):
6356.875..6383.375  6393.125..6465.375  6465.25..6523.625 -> 0.2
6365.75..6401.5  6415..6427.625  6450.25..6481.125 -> 1.2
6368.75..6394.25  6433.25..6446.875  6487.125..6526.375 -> -1.4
